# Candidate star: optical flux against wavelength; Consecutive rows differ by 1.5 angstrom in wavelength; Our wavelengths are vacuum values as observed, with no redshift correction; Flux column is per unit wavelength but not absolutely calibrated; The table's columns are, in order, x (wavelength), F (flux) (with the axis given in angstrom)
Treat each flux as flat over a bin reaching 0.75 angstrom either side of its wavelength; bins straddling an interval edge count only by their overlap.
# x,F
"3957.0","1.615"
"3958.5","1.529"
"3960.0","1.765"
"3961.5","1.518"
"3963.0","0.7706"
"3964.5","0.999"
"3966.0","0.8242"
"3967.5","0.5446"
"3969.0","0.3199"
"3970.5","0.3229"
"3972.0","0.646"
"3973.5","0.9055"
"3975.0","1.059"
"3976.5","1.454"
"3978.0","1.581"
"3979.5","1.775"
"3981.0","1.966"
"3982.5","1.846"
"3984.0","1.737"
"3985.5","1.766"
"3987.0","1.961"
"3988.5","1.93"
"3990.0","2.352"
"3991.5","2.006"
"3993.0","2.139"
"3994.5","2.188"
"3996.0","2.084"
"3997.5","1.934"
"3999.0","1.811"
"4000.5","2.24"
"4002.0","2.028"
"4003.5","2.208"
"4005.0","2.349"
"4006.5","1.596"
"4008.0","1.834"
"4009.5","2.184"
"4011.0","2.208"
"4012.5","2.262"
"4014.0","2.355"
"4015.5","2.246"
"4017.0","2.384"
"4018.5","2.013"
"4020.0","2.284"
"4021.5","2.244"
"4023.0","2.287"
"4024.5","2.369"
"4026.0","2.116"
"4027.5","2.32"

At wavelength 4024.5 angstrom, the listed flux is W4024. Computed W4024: 2.369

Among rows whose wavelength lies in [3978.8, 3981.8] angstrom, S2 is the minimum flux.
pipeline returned 1.775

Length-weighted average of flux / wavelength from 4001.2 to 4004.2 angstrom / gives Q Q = 2.12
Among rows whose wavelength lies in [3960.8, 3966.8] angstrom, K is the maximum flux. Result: 1.518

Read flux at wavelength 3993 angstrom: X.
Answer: 2.139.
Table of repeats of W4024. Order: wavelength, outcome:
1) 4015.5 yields 2.246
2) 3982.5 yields 1.846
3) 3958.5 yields 1.529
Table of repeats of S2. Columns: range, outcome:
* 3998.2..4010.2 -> 1.596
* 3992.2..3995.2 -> 2.139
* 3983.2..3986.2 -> 1.737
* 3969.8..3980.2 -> 0.3229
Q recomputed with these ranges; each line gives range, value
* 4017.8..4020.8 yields 2.15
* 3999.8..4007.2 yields 2.09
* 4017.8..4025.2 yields 2.24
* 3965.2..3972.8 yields 0.537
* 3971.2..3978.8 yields 1.13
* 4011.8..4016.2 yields 2.29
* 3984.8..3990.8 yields 2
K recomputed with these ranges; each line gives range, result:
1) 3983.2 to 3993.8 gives 2.352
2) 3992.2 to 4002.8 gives 2.24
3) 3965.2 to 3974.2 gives 0.9055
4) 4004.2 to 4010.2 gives 2.349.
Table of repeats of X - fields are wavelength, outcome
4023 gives 2.287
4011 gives 2.208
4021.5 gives 2.244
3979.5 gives 1.775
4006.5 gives 1.596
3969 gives 0.3199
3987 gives 1.961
